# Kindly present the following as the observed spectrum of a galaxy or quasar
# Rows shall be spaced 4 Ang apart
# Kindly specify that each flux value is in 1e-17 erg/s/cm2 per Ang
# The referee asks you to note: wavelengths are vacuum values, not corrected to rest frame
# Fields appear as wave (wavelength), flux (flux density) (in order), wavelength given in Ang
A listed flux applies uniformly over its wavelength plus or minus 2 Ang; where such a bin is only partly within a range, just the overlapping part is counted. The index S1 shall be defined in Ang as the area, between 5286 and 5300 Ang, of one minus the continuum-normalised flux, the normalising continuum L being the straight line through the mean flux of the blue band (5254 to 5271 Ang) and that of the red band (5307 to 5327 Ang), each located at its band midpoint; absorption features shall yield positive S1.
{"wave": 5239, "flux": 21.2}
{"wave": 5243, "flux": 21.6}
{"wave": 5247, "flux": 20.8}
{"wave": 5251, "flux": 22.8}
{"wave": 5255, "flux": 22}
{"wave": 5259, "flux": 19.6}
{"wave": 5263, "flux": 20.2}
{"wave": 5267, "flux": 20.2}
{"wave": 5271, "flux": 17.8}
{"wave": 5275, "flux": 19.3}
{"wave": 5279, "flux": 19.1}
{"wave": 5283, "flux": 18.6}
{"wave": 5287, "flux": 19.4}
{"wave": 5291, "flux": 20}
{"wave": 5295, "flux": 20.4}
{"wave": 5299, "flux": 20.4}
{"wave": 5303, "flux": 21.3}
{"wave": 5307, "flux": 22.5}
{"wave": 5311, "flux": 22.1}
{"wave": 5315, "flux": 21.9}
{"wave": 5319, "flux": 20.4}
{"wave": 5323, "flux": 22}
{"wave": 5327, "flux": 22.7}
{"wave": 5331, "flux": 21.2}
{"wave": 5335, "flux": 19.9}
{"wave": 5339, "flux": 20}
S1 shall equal 0.7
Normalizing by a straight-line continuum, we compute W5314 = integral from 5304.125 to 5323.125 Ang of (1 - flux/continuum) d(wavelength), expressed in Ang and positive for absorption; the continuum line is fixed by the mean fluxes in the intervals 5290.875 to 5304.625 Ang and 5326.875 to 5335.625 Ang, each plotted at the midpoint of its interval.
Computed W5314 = -0.8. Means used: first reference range 20.6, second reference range 21.2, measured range 21.7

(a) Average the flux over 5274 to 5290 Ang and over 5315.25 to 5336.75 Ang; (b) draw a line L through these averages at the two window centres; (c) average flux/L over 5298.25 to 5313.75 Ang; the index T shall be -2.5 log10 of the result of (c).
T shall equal -0.07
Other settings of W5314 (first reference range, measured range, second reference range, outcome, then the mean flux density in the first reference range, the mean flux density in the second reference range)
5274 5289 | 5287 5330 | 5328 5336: -2.6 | 19.1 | 20.9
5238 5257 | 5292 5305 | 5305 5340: 0.5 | 21.7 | 21.5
